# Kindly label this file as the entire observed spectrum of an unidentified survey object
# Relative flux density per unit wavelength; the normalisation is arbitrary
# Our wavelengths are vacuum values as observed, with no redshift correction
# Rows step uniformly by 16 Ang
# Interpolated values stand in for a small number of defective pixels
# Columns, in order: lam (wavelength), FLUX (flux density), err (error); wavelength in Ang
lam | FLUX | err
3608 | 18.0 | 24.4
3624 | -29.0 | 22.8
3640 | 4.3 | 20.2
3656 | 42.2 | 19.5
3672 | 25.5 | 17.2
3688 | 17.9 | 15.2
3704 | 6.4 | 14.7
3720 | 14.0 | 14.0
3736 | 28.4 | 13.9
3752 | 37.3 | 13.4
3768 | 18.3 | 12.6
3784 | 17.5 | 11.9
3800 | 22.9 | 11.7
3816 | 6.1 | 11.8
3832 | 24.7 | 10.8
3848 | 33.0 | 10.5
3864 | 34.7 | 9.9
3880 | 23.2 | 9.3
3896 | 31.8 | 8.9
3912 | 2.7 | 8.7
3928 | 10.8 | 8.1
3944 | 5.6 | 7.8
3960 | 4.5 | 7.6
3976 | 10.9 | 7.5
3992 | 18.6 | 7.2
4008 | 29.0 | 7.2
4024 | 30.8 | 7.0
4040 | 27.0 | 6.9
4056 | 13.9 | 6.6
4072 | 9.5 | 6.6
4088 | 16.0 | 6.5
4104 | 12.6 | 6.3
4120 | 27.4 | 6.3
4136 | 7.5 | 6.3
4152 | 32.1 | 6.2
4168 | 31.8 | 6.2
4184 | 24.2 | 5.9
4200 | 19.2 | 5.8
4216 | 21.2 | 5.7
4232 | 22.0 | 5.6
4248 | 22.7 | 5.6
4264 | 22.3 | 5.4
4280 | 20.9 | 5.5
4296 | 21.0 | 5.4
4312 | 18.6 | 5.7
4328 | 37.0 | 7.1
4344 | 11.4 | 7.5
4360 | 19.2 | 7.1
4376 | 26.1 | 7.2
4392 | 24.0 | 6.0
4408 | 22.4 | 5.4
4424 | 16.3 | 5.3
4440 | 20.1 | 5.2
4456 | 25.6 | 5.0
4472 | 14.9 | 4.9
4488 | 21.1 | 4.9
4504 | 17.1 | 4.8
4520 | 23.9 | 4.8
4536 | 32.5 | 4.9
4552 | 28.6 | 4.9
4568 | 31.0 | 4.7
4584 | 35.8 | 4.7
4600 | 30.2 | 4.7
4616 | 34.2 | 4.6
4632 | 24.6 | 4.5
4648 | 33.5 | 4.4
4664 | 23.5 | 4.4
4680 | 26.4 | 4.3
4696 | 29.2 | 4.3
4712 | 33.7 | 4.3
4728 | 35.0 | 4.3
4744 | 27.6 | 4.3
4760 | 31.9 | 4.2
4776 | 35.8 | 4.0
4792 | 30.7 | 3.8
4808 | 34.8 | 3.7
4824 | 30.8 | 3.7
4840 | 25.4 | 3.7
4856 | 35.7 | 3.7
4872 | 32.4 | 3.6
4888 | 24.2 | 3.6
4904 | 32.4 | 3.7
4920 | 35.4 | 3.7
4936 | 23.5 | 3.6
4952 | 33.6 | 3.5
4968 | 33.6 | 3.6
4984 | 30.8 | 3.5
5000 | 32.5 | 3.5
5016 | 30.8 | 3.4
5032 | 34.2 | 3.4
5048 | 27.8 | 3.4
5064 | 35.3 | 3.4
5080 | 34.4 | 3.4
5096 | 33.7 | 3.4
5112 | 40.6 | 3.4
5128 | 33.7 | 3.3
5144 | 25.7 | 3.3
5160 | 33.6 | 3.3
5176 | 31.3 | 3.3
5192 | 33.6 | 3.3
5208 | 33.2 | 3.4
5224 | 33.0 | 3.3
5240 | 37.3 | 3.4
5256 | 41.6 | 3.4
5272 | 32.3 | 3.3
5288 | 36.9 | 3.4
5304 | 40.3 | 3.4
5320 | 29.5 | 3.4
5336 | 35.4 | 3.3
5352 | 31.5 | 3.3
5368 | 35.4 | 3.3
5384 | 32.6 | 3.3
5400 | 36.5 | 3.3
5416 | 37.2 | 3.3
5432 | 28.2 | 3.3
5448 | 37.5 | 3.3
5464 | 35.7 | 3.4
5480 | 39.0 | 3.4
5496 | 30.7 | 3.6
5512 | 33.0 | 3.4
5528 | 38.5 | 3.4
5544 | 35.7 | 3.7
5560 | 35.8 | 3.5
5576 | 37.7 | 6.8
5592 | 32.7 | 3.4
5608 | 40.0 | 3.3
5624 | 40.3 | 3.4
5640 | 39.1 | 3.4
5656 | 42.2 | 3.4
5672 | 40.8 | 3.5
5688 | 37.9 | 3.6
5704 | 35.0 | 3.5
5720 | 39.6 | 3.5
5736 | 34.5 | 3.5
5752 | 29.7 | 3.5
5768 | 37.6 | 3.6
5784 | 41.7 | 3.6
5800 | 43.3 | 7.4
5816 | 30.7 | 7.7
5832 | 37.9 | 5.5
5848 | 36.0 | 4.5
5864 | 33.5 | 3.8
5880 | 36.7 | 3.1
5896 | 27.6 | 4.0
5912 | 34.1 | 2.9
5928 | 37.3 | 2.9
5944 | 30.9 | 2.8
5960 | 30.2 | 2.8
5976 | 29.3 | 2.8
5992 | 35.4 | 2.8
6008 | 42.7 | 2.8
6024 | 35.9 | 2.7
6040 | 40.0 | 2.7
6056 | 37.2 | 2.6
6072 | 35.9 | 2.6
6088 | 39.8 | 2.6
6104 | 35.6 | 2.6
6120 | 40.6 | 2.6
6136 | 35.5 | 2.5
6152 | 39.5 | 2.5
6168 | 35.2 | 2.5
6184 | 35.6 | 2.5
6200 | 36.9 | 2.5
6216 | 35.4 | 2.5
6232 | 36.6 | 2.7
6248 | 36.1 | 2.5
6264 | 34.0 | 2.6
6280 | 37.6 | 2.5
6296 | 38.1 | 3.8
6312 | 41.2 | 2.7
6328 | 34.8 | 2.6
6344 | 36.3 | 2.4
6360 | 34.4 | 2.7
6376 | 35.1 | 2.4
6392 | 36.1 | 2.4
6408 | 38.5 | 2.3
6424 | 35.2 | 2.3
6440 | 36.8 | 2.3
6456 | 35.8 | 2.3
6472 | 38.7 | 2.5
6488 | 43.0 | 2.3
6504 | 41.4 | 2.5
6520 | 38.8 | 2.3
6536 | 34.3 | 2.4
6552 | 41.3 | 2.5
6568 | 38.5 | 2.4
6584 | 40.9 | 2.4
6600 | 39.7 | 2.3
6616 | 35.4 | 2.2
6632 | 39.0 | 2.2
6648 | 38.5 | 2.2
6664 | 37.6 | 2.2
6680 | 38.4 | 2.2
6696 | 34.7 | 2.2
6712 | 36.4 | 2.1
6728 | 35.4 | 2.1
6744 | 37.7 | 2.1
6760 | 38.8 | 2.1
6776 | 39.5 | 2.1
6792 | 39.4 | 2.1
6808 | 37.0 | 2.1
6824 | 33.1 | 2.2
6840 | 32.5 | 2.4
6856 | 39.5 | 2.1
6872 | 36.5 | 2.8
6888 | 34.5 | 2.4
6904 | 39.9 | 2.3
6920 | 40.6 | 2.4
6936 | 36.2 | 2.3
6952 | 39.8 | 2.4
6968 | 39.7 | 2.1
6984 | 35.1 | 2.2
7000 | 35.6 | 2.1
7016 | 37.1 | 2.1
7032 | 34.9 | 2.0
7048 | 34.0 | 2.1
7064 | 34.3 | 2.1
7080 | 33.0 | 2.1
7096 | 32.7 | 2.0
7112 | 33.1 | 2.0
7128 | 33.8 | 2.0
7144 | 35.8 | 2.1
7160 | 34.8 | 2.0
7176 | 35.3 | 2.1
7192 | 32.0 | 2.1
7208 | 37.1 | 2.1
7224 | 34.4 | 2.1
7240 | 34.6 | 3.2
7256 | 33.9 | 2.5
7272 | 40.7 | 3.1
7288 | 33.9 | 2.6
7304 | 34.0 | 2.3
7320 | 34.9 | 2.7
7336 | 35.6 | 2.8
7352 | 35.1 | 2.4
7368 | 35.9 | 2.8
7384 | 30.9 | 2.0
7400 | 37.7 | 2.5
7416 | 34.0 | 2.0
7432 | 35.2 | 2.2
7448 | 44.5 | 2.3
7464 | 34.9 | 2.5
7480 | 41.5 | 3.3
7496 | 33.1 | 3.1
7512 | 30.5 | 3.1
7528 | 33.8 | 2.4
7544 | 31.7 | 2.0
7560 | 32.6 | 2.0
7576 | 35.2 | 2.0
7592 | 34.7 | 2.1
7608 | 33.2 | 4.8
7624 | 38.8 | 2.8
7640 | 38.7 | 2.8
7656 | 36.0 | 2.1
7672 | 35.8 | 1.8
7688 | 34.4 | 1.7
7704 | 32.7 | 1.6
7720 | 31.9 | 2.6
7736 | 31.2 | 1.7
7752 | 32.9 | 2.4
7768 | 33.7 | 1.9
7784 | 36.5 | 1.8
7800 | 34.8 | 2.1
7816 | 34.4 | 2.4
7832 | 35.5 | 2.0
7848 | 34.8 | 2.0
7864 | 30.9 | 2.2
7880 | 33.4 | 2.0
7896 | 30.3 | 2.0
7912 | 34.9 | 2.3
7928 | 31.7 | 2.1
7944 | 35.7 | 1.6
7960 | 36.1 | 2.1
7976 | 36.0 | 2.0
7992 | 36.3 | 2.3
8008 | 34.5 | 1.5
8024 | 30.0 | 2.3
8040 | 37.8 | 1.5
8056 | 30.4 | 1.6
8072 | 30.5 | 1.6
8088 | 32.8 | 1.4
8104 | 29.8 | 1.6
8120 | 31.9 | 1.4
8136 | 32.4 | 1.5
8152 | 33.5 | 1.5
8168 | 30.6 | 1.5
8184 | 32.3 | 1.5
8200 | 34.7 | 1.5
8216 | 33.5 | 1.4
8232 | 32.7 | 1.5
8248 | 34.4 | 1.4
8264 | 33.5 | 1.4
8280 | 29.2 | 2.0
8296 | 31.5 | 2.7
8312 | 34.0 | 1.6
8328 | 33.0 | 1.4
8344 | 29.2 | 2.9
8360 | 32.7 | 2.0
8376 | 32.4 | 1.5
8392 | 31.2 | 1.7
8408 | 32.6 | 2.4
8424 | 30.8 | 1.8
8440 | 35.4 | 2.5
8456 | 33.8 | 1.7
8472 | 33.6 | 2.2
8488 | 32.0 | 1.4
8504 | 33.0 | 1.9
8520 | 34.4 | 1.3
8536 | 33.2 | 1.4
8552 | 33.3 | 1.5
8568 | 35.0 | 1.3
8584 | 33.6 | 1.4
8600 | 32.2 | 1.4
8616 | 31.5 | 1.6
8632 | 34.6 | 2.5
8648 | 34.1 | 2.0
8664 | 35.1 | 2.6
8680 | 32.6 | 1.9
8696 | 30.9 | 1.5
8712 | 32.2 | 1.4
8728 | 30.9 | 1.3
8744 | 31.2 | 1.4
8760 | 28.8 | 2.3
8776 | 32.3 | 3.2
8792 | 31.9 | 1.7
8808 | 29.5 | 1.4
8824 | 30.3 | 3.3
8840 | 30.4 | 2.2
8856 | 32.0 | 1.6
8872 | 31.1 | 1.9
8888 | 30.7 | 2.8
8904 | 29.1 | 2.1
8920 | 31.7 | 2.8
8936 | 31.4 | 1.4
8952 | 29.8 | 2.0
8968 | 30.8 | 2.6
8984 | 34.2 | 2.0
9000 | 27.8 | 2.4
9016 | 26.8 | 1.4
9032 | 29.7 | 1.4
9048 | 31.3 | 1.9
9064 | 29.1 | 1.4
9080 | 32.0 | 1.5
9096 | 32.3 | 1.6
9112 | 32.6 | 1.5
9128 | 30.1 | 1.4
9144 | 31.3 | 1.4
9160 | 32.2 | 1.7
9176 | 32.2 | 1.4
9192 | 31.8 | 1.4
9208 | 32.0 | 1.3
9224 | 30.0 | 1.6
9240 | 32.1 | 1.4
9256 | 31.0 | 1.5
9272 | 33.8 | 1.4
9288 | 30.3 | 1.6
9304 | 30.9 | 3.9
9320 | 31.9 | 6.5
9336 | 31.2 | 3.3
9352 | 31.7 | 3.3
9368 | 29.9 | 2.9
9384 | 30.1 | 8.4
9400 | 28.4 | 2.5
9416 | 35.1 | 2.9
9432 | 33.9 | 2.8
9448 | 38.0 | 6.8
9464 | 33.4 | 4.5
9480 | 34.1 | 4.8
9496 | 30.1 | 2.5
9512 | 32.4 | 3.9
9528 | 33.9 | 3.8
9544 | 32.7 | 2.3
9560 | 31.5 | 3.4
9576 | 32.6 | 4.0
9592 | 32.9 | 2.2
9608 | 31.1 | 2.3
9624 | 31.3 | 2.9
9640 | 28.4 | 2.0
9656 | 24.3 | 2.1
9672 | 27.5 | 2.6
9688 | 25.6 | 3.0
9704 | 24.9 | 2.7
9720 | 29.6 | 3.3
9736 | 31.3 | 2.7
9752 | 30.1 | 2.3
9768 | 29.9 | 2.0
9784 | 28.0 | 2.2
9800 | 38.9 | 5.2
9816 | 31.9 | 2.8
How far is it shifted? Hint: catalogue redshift 0.135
